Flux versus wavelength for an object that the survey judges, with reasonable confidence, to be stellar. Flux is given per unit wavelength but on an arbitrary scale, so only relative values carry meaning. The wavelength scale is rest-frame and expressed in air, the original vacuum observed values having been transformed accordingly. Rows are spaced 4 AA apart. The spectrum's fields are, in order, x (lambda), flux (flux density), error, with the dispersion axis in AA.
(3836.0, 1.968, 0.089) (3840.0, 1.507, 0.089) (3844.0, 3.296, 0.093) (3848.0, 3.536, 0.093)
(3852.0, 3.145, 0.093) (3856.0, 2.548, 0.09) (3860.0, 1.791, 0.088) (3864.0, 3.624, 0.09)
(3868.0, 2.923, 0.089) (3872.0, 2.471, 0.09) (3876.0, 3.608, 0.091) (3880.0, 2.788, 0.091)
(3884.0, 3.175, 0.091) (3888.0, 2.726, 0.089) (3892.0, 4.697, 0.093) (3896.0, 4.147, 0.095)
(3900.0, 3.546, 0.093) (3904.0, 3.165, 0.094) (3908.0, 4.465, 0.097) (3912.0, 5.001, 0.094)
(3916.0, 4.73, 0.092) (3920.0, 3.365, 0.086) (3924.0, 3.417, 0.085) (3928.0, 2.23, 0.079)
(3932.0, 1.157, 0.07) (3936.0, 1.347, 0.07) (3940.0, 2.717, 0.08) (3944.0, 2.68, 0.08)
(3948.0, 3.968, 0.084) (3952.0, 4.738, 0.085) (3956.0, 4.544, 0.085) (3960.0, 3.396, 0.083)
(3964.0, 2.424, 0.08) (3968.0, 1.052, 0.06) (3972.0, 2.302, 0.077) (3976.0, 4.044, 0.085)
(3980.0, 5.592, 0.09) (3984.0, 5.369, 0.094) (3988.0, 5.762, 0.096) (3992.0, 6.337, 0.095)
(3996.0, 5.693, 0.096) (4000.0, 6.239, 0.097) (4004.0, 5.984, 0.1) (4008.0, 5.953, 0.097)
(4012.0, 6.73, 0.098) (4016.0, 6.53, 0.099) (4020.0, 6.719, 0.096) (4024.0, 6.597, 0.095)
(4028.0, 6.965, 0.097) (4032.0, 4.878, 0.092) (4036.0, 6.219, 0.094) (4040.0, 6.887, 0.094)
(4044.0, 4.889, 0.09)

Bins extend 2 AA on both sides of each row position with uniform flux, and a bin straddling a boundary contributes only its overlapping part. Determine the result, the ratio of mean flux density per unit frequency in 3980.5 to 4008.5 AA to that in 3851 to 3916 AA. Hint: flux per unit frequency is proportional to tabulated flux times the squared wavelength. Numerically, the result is 1.82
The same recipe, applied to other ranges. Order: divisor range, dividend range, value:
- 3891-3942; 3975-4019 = 1.83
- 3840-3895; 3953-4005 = 1.55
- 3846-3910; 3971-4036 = 1.89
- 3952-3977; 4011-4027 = 2.24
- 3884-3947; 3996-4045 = 1.99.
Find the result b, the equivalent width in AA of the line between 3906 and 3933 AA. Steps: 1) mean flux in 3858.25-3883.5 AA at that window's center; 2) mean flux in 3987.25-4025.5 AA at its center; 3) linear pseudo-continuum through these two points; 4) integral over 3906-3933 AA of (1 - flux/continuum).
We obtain 3.2 AA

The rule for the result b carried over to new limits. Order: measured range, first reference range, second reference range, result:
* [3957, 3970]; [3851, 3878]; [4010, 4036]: 6.6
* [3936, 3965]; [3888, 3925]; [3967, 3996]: 6.4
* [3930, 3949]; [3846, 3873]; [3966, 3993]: 7.7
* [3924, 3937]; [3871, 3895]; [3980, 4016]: 7.4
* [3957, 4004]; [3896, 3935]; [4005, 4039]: 7.5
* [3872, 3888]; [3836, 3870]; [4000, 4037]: 1.3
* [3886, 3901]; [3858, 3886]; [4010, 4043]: -1.7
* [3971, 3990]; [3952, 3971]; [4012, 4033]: -2.8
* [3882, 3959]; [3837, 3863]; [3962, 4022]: 7.2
